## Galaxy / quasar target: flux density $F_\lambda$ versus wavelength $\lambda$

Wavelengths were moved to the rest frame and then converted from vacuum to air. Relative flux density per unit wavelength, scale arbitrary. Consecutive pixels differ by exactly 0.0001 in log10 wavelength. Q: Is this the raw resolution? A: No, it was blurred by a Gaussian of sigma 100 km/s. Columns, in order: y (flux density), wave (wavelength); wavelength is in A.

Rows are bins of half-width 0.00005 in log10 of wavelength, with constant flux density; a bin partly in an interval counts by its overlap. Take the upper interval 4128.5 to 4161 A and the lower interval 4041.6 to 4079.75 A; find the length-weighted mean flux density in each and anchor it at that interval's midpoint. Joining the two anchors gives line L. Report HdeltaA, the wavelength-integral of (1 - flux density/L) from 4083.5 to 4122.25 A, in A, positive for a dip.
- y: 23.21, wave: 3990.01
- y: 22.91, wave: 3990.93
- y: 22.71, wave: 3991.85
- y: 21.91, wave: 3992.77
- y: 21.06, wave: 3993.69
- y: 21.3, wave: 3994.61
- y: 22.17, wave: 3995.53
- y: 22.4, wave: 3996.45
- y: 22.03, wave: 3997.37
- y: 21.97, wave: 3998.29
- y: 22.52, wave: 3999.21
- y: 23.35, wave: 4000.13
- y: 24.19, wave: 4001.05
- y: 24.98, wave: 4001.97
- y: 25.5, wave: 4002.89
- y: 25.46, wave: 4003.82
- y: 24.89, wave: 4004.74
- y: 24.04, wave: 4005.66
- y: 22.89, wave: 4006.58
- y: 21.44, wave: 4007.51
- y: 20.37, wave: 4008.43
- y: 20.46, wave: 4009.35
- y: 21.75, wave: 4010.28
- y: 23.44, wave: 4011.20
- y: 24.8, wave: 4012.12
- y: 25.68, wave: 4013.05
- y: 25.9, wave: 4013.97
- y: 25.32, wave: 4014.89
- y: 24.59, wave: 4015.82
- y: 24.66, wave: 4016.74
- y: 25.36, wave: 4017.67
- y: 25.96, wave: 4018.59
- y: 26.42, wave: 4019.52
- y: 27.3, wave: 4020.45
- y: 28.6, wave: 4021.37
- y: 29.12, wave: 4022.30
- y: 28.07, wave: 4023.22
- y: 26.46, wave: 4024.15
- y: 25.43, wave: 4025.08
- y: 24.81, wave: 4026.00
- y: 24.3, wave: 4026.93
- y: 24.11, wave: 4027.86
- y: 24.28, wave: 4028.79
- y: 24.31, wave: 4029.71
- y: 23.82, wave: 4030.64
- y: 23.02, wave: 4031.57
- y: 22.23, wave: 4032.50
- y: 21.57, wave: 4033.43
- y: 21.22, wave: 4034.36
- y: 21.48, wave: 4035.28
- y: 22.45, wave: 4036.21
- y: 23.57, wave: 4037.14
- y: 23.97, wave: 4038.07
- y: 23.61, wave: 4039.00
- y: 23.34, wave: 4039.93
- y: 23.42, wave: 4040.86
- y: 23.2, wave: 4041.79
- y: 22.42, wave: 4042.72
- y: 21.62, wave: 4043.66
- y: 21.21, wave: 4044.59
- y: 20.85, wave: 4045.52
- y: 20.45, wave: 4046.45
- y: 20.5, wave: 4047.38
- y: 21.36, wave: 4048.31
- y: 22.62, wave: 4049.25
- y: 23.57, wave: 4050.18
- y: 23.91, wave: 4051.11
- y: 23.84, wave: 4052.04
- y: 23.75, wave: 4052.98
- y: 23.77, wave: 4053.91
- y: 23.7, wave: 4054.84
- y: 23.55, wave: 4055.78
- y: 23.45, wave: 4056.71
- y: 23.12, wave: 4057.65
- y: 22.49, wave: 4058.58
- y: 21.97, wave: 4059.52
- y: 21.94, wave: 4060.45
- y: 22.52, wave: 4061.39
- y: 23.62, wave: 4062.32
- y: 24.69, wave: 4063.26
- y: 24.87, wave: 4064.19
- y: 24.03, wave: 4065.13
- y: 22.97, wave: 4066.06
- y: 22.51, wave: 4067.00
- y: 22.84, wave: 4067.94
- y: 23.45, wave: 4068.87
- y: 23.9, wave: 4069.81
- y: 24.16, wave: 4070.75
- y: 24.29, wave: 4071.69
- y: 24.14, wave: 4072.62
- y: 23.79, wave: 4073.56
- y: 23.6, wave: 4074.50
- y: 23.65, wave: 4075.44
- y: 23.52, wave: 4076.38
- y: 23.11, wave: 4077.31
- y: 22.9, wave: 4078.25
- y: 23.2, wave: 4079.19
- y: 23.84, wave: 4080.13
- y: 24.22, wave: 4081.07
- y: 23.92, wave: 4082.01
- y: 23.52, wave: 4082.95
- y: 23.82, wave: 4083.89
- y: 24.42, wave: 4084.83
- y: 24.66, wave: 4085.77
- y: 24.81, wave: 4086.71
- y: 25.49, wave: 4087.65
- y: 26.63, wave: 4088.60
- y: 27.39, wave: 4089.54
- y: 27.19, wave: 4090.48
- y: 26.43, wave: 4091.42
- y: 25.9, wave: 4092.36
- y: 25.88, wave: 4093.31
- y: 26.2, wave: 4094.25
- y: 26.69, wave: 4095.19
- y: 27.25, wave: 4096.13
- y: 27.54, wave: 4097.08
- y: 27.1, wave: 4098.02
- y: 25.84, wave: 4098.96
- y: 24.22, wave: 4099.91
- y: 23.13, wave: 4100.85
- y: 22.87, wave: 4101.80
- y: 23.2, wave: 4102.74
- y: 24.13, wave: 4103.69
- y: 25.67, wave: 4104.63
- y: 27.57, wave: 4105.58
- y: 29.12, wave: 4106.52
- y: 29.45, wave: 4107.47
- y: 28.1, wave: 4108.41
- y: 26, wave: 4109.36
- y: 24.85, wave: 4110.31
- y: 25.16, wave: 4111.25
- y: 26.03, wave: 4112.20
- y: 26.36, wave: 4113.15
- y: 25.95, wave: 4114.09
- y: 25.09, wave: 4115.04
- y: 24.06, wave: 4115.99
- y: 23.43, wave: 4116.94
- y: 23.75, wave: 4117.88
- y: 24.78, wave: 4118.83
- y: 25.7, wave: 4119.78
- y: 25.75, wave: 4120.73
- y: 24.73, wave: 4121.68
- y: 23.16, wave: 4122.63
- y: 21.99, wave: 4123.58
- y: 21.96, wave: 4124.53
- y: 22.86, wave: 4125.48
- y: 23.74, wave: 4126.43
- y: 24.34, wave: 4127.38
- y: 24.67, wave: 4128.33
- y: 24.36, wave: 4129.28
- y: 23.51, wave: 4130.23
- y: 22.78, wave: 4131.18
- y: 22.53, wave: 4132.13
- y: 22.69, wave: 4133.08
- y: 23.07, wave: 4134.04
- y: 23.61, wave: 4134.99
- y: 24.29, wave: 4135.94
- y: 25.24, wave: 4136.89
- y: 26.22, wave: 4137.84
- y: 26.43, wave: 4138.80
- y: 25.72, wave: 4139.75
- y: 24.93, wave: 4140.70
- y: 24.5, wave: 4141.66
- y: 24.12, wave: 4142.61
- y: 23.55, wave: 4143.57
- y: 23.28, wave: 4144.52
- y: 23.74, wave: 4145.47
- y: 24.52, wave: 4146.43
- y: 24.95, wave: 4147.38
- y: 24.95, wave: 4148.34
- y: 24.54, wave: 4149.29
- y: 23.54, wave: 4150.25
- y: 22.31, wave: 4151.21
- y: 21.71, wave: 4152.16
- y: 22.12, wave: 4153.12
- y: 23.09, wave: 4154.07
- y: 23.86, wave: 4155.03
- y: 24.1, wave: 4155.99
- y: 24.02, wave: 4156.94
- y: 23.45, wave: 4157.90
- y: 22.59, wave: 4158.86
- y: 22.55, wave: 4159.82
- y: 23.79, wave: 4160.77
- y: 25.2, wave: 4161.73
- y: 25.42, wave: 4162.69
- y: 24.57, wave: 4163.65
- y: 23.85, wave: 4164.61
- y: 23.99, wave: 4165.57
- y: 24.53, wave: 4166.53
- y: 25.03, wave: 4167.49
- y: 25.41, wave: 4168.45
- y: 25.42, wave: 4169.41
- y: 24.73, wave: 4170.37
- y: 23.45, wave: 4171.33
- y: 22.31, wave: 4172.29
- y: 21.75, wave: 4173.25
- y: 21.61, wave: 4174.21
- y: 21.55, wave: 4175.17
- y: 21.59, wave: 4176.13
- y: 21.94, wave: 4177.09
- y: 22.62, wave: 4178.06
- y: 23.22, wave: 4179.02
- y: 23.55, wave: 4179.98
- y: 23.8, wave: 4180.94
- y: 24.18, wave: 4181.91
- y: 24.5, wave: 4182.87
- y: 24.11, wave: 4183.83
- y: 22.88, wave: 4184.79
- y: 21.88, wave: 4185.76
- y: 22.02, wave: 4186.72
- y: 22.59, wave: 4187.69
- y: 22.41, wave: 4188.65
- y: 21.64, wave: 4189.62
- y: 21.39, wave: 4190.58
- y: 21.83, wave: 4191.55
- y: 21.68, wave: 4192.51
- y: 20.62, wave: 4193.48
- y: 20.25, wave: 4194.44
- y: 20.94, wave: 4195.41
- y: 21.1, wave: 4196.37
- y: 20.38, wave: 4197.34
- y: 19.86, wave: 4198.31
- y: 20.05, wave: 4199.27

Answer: -3.65 A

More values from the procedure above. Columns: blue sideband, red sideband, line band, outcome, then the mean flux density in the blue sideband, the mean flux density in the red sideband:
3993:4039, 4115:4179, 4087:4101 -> -1.39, 24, 23.8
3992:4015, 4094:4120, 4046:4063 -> 1.11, 23.2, 25.7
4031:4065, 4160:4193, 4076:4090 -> -0.90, 22.8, 23.2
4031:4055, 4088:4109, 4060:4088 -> 0.99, 22.6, 26.2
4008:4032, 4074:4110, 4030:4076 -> 3.90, 24.9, 25.3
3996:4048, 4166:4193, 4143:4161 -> -0.30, 23.8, 23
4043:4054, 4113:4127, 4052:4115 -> -4.09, 22.2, 24.2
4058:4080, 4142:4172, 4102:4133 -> -1.43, 23.4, 23.9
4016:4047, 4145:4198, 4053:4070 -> 0.36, 24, 23.1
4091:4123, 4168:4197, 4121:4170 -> 0.16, 25.6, 22.6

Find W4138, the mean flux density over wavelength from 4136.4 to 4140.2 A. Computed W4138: 25.9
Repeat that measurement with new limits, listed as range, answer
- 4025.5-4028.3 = 24.4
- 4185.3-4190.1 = 22.1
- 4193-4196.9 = 20.7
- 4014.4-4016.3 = 25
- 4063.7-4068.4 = 23.5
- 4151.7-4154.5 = 22.3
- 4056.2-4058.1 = 23.3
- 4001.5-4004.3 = 25.3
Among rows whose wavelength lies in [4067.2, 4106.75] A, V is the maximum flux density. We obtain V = 29.12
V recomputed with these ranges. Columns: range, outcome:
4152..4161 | 24.1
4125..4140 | 26.43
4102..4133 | 29.45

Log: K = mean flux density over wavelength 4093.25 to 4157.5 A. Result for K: 24.6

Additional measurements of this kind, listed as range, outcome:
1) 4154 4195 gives 23.1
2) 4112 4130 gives 24.3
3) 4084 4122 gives 25.7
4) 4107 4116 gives 26.2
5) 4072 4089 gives 24.1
